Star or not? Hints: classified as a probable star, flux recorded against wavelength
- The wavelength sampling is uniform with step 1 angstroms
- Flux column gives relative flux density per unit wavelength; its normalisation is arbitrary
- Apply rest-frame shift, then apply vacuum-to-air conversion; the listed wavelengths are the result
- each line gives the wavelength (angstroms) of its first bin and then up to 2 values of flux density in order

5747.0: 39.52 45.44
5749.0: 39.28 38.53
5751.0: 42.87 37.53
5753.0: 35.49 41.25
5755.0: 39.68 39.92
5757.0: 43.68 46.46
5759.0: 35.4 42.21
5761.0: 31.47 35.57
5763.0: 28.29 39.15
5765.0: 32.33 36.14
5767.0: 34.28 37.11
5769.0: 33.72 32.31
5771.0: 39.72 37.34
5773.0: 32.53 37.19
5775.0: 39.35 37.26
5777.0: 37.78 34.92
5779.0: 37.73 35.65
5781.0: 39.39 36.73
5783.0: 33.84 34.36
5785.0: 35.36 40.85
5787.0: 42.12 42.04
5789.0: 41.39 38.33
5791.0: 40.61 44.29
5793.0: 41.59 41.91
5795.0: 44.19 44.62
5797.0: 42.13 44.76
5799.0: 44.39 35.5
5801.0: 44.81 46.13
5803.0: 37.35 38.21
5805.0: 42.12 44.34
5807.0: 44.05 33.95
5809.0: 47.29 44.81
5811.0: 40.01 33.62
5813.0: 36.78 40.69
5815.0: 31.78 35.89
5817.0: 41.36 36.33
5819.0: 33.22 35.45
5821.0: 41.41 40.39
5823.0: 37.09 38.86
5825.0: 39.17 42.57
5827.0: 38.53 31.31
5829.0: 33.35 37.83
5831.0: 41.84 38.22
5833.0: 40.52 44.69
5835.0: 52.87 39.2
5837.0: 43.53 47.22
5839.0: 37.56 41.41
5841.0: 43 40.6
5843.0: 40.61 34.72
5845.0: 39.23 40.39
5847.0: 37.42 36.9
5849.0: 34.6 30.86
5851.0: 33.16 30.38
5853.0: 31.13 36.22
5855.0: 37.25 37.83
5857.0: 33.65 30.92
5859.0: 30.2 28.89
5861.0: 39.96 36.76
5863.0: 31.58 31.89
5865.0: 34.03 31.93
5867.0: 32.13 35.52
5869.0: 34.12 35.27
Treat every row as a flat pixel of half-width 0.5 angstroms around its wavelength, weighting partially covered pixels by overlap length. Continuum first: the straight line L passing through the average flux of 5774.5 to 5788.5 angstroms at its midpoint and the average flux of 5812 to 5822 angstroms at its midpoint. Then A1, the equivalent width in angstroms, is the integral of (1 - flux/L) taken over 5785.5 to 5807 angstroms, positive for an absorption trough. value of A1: -2.7 angstroms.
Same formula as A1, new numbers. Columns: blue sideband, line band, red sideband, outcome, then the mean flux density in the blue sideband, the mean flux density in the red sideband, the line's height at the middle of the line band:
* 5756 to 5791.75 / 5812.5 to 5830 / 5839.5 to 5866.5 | -0.6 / 37.3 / 35.4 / 36.2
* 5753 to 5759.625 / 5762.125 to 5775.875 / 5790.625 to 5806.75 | 1.9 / 40.7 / 42.3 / 41.2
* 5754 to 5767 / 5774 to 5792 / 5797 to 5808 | 0.7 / 37.5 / 41.8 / 39.8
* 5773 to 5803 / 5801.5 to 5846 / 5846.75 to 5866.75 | -3.9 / 39.8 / 33.7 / 36.6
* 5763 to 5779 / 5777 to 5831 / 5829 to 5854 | -3.0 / 35.9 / 38.9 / 37.3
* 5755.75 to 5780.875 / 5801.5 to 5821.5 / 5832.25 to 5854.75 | -0.7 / 36.7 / 38.9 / 38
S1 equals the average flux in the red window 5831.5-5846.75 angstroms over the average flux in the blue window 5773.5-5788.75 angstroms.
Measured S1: 1.1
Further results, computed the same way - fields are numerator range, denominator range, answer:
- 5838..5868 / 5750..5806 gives 0.92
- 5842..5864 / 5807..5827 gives 0.91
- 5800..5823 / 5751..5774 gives 1.06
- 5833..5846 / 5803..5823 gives 1.08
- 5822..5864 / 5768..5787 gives 1.03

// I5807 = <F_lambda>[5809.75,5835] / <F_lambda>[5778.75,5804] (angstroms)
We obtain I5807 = 1.0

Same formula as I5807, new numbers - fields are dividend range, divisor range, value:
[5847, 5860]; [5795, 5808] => 0.80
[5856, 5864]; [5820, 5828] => 0.86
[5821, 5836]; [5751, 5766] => 1.05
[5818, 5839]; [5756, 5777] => 1.08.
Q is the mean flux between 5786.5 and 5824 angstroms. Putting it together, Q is 40.4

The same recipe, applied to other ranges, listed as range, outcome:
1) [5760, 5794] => 37.1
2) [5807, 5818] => 38.8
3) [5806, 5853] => 38.8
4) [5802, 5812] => 41.2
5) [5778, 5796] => 39.5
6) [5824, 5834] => 38.5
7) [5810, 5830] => 37.5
